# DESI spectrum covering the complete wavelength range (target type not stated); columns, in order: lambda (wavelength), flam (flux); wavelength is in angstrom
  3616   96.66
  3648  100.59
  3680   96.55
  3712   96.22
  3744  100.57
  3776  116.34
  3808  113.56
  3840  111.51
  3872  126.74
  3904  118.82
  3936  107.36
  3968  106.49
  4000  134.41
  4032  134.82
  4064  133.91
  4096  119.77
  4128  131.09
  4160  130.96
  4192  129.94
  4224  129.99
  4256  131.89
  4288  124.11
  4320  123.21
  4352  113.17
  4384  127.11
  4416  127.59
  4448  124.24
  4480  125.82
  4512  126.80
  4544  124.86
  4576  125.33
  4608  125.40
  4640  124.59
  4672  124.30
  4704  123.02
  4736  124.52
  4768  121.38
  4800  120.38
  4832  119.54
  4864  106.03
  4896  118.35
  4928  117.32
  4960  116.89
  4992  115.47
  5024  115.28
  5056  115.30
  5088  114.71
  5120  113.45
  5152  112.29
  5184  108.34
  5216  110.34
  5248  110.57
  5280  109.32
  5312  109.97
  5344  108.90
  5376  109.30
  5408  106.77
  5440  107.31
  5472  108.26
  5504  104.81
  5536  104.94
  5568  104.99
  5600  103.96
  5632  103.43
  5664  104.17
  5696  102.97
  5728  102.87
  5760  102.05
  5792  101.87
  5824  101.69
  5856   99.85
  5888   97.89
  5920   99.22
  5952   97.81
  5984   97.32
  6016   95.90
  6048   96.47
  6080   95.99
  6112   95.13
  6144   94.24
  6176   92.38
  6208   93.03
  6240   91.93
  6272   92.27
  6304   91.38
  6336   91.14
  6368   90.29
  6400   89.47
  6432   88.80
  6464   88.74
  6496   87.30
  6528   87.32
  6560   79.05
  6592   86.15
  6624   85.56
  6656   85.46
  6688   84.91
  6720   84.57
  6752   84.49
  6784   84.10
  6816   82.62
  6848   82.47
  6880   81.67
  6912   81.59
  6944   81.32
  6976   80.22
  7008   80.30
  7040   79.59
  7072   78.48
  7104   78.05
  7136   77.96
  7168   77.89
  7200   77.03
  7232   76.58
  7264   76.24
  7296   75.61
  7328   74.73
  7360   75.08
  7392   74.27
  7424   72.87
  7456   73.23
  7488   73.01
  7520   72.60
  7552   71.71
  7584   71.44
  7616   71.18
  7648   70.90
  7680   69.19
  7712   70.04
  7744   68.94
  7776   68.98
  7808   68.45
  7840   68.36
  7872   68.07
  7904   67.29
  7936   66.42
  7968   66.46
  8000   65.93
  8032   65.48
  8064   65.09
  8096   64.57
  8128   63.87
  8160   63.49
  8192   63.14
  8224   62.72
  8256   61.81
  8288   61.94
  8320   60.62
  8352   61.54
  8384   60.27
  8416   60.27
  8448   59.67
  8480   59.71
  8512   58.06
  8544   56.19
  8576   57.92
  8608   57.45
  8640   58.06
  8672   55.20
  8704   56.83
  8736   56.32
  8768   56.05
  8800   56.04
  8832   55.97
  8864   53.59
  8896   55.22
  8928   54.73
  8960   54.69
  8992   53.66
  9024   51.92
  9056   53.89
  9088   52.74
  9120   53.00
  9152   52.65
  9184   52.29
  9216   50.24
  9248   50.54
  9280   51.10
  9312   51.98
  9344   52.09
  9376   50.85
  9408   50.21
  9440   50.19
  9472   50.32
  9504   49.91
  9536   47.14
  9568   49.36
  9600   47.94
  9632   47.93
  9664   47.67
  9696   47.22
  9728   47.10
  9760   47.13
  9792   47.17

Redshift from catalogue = 0.00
